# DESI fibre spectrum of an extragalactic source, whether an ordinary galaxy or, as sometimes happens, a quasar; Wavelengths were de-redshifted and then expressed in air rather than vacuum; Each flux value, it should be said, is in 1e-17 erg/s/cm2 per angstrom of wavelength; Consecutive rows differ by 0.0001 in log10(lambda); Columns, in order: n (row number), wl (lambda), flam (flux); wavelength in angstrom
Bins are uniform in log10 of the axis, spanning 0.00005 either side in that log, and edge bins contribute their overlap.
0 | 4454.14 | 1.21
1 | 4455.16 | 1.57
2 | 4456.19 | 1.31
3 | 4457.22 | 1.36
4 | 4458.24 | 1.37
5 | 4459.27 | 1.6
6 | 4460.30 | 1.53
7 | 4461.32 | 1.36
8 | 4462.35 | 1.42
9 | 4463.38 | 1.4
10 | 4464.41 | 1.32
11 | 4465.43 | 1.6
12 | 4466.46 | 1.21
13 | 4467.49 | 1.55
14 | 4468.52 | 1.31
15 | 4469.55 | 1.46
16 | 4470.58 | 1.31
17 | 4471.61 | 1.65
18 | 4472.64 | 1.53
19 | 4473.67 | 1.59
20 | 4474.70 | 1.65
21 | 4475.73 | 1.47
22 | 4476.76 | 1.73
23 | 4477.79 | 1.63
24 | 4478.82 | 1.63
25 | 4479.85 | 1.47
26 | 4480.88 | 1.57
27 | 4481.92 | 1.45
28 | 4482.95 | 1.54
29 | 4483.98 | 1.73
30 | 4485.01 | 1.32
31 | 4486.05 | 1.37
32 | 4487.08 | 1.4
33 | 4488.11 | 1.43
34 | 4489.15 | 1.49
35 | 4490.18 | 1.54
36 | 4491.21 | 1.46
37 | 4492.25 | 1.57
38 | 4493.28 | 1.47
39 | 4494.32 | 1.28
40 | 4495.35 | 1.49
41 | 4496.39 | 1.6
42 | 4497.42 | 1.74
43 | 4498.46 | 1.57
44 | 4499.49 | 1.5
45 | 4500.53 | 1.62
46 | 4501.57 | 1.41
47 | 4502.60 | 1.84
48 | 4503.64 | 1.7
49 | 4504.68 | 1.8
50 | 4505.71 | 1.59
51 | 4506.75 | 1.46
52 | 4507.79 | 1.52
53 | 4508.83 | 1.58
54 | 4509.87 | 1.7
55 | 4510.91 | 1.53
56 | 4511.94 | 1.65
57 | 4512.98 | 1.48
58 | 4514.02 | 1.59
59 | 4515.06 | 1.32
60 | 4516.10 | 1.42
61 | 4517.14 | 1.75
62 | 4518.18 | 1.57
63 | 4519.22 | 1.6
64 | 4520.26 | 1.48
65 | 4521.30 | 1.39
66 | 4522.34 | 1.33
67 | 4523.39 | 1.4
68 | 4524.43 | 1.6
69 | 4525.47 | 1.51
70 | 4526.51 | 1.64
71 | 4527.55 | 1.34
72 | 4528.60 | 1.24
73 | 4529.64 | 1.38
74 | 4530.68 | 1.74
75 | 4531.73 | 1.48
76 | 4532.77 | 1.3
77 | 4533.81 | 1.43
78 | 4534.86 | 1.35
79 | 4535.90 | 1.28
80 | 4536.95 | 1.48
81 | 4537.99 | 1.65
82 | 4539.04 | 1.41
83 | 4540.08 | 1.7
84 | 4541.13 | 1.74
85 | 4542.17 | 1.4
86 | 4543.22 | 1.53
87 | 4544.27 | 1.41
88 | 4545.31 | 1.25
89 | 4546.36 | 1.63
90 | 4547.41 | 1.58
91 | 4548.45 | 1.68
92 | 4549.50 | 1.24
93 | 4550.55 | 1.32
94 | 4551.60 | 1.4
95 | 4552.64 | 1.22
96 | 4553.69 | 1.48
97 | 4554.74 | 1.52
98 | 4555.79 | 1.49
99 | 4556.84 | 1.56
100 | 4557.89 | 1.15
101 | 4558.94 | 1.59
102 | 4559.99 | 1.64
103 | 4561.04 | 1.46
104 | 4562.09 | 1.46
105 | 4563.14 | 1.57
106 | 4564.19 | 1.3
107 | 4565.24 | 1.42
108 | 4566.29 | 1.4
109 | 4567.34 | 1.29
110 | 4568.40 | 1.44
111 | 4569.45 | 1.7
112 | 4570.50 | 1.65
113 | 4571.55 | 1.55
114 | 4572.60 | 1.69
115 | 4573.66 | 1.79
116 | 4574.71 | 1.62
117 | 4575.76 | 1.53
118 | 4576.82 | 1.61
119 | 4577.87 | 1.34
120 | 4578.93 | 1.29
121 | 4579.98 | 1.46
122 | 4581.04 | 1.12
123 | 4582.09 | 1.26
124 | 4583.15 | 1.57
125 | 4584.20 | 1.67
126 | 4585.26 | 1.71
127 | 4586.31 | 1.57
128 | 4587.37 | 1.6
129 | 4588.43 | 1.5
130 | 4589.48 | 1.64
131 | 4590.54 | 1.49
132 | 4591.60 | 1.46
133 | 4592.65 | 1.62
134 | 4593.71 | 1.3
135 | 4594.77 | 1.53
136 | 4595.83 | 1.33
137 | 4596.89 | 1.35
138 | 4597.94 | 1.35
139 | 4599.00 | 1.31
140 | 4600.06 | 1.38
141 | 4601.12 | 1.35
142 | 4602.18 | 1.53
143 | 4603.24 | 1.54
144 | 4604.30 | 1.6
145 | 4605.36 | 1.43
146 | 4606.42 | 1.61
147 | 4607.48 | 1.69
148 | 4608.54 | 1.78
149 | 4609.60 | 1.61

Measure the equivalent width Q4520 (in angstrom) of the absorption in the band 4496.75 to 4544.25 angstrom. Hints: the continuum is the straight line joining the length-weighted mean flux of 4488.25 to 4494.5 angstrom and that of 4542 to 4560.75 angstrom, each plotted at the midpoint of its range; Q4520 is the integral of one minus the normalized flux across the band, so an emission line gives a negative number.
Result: -2.1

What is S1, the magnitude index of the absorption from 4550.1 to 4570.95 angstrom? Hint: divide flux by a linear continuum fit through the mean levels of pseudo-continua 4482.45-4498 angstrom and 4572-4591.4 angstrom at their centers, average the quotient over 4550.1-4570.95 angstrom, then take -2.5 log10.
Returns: 0.05 mag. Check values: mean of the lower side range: 1.5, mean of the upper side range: 1.52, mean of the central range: 1.45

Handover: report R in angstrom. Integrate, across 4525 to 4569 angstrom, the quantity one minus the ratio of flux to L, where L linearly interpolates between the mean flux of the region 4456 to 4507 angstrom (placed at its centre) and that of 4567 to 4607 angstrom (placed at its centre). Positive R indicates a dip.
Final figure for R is 1.3 angstrom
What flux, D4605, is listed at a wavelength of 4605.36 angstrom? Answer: 1.43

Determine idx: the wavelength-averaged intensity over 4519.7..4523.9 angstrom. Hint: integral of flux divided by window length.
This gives 1.4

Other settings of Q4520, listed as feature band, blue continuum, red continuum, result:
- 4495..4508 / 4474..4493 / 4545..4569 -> -0.9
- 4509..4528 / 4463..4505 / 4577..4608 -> -0.2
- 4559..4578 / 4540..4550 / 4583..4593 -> 0.2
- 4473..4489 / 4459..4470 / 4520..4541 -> -1.0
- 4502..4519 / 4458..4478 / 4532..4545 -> -1.3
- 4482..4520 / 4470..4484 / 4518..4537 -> -1.0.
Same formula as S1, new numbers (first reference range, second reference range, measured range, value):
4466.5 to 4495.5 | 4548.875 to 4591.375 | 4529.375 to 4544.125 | 0.00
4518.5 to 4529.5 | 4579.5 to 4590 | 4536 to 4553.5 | 0.00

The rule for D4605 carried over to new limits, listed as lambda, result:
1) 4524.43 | 1.6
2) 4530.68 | 1.74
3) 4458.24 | 1.37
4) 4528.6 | 1.24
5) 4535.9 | 1.28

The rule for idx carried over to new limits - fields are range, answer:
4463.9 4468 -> 1.42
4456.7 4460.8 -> 1.46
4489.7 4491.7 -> 1.5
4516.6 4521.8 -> 1.56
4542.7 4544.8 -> 1.47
